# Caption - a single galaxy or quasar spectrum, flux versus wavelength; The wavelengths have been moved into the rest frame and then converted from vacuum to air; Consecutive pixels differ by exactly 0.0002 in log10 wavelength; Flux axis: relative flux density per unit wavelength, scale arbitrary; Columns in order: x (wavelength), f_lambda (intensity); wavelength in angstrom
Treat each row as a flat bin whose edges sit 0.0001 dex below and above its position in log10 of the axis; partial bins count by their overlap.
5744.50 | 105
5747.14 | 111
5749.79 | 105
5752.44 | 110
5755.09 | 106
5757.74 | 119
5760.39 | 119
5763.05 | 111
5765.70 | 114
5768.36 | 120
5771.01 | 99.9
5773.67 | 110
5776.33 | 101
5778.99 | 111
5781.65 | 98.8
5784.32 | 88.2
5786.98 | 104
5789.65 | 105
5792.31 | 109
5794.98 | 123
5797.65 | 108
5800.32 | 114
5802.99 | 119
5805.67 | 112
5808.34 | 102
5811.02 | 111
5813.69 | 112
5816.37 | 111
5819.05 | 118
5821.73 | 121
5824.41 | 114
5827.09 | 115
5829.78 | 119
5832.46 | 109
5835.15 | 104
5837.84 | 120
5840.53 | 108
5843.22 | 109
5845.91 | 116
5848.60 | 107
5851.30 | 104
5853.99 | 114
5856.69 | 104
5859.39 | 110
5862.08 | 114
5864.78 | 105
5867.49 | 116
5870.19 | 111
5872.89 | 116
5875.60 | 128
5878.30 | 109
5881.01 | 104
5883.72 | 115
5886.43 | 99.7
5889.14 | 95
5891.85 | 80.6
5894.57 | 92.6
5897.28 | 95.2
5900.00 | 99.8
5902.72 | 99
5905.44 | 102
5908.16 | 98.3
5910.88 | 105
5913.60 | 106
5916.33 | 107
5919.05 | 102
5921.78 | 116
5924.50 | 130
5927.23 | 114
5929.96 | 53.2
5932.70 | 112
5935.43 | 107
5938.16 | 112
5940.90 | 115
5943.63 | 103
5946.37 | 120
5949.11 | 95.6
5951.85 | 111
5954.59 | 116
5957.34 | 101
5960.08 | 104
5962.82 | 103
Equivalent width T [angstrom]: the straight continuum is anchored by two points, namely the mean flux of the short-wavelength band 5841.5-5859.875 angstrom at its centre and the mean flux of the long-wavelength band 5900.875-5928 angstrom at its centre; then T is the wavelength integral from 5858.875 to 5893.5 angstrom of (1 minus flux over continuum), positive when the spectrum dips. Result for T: 0.2 angstrom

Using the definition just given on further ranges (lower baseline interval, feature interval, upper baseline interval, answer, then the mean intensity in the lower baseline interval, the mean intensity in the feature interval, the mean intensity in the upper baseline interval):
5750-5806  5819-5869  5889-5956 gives -2.3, 109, 112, 104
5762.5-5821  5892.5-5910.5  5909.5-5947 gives 1.7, 109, 97.5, 107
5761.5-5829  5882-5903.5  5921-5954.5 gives 2.2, 110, 97.2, 108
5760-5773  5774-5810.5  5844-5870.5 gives 1.3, 112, 107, 110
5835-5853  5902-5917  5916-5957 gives 0.7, 110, 103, 107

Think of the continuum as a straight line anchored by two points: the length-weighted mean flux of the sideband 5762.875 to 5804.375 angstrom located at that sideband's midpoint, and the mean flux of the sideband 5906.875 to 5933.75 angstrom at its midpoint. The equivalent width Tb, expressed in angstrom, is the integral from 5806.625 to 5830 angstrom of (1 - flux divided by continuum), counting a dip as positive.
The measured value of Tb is -1.3 angstrom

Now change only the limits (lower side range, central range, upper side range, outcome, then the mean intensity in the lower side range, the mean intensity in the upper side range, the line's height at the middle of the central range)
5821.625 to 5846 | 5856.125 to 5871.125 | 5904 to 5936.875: -0.04 angstrom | 113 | 104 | 110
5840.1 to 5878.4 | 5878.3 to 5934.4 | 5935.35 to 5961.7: 4.29 angstrom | 112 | 109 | 110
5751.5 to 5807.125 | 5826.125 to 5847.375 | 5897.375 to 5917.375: -1.26 angstrom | 110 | 102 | 106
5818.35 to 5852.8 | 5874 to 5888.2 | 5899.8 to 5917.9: -0.58 angstrom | 113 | 103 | 106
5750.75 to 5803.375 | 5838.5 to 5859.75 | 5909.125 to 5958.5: -0.21 angstrom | 109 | 107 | 108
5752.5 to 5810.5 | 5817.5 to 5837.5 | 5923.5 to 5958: -1.10 angstrom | 109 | 107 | 109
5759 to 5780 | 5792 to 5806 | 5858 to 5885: -0.42 angstrom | 111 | 113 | 111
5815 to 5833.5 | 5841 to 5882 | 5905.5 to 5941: 0.19 angstrom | 115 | 105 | 112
